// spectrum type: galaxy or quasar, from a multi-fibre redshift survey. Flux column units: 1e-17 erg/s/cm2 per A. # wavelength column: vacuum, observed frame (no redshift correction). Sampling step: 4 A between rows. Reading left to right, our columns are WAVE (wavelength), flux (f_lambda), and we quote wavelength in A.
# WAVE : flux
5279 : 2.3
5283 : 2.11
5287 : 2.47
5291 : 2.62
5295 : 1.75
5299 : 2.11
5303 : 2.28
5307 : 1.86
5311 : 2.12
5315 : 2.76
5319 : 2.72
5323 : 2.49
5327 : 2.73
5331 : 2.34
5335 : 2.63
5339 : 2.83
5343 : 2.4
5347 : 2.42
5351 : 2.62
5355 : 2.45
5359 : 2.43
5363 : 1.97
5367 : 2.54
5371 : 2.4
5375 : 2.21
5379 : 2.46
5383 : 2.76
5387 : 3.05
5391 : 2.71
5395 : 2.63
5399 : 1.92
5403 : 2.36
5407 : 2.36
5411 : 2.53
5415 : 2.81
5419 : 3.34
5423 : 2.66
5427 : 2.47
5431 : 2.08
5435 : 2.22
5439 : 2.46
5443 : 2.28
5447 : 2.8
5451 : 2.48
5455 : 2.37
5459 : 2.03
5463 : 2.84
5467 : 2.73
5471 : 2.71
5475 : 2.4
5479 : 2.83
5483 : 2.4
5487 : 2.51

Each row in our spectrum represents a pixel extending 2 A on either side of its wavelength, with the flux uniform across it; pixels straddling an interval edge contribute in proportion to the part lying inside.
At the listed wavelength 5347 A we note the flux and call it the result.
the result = 2.42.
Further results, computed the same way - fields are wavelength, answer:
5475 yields 2.4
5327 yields 2.73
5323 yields 2.49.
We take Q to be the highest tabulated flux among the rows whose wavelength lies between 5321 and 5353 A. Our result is 2.83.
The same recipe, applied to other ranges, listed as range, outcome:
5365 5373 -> 2.54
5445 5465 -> 2.84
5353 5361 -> 2.45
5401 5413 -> 2.53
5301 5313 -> 2.28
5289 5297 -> 2.62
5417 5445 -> 3.34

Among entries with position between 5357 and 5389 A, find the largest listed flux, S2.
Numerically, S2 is 3.05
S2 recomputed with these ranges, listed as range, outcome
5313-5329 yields 2.76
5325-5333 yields 2.73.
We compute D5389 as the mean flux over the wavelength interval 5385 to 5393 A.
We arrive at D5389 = 2.88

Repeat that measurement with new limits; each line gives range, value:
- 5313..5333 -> 2.61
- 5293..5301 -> 1.93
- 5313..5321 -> 2.74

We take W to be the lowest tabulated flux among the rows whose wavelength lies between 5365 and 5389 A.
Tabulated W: 2.21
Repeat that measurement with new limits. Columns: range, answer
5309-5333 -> 2.12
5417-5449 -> 2.08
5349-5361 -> 2.43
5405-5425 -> 2.36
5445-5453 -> 2.48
